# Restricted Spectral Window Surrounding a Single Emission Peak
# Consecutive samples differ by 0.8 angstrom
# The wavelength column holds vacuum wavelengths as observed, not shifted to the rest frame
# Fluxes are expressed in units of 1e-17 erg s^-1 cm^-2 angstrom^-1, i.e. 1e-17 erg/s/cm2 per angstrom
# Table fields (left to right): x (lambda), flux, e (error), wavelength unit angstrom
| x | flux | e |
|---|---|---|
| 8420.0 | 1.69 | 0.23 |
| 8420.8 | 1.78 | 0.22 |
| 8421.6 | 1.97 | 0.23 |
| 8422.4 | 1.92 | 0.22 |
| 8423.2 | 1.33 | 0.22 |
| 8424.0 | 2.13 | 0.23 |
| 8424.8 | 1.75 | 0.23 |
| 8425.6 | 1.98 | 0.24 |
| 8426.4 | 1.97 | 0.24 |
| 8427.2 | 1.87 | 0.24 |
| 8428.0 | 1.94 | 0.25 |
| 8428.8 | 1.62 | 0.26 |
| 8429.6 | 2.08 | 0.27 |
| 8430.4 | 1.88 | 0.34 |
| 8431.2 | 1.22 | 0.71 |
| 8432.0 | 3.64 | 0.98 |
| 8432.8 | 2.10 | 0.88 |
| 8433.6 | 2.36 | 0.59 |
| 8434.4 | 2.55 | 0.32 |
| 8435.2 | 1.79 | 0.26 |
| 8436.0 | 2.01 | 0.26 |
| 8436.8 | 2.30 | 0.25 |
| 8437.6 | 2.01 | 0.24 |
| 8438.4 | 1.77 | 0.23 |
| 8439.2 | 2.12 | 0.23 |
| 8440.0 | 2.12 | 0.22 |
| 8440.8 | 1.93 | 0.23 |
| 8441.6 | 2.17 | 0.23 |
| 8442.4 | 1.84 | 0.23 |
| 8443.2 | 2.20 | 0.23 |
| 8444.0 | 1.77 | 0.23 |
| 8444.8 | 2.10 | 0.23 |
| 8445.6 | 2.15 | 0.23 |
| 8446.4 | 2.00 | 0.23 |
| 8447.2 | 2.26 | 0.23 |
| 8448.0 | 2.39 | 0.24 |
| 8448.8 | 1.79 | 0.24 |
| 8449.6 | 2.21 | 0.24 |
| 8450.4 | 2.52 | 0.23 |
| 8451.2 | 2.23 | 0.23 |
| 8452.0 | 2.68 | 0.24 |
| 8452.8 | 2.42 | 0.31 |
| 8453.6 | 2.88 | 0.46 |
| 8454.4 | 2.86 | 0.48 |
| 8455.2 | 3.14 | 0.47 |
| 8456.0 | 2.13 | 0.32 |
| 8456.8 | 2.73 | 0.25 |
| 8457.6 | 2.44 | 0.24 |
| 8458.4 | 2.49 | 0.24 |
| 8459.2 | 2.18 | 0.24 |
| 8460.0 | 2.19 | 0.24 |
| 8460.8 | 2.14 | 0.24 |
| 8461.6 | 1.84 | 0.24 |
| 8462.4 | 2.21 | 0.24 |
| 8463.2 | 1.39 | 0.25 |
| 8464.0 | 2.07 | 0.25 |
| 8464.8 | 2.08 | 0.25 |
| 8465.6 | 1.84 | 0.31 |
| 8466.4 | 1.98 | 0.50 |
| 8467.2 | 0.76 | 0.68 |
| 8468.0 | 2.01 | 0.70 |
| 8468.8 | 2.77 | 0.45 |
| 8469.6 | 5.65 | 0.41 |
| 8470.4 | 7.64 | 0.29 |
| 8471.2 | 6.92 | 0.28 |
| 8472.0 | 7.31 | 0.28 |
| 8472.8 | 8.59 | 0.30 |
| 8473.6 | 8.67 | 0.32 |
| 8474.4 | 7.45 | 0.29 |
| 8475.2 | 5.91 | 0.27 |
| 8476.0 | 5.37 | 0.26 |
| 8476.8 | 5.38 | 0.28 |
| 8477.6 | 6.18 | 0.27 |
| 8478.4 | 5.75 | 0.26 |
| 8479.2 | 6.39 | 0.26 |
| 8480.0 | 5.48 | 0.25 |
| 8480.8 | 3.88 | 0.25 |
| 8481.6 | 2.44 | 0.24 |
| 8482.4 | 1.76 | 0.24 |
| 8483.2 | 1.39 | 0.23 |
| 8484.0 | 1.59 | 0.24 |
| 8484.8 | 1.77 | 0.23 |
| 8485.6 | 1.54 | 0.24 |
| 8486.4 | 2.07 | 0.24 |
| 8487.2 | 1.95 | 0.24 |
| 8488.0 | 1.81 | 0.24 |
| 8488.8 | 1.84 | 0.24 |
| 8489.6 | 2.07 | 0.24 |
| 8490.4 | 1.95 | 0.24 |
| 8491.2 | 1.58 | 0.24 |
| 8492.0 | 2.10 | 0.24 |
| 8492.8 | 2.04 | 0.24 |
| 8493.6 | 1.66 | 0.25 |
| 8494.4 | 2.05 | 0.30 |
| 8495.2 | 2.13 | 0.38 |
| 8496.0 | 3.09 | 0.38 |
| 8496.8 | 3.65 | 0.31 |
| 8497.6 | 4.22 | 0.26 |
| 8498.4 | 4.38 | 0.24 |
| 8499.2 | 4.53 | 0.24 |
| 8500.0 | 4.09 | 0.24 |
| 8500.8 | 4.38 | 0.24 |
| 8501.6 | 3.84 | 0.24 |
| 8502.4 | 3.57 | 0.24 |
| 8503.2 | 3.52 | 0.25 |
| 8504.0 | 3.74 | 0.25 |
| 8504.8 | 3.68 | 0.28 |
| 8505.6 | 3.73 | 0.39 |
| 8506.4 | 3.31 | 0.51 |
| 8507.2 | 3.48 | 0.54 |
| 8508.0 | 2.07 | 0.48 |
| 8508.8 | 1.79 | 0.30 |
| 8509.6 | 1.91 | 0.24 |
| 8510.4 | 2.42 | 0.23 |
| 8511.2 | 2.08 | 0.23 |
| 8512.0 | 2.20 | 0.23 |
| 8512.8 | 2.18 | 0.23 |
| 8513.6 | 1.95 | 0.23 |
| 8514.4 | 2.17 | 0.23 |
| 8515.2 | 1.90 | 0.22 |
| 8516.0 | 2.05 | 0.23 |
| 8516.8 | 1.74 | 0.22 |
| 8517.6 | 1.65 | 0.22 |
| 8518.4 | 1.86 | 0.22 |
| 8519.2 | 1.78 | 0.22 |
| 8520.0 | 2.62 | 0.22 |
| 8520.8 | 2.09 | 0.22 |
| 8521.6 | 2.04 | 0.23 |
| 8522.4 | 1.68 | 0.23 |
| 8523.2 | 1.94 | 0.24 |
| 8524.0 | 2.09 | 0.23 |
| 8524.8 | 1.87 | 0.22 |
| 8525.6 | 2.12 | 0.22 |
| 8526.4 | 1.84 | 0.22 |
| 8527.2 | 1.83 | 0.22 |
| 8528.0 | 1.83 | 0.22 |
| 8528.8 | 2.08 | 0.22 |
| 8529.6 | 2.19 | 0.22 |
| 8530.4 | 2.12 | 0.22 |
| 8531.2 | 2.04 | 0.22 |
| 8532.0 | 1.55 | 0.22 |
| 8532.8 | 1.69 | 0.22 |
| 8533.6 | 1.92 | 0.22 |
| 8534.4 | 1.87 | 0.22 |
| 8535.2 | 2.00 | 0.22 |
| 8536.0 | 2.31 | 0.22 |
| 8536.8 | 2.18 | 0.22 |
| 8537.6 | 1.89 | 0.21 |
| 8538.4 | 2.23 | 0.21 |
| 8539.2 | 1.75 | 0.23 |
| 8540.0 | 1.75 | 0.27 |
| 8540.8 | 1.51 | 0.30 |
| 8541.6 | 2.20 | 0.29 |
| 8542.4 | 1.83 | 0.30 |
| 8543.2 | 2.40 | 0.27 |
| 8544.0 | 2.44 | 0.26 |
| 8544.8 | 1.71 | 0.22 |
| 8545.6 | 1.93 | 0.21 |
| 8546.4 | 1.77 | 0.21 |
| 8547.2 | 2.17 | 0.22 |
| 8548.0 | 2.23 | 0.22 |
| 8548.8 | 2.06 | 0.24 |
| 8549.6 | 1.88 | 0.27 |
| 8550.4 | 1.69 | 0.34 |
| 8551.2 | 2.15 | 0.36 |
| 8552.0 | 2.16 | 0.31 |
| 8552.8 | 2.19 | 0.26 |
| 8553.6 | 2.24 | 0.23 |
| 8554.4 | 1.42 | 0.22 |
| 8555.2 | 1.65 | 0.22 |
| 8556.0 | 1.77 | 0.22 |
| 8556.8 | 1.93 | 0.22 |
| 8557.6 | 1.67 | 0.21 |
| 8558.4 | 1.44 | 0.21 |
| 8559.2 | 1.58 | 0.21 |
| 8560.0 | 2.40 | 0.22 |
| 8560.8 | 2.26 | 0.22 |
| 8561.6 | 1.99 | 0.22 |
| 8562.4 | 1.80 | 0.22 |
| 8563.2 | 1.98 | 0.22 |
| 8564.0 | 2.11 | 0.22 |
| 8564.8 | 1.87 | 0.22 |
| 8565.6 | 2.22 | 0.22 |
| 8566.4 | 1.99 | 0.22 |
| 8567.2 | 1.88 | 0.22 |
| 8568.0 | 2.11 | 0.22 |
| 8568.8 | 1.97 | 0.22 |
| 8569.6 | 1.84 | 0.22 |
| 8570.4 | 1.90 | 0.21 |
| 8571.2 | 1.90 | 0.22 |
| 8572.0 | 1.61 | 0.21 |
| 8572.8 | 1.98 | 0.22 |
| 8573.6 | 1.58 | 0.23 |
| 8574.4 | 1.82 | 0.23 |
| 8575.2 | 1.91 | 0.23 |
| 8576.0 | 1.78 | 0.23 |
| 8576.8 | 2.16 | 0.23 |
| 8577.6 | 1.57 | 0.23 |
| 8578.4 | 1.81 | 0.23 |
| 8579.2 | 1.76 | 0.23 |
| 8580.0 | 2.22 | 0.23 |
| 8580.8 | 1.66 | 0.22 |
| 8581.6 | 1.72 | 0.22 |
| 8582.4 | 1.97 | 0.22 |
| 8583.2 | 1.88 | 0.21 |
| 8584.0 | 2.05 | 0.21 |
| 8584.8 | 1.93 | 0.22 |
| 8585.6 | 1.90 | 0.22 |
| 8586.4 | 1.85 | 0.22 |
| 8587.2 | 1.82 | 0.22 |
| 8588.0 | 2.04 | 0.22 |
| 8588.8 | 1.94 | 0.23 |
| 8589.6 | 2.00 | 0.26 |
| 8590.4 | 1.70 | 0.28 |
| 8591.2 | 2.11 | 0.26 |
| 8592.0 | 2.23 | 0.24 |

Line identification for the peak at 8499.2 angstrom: [N II]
